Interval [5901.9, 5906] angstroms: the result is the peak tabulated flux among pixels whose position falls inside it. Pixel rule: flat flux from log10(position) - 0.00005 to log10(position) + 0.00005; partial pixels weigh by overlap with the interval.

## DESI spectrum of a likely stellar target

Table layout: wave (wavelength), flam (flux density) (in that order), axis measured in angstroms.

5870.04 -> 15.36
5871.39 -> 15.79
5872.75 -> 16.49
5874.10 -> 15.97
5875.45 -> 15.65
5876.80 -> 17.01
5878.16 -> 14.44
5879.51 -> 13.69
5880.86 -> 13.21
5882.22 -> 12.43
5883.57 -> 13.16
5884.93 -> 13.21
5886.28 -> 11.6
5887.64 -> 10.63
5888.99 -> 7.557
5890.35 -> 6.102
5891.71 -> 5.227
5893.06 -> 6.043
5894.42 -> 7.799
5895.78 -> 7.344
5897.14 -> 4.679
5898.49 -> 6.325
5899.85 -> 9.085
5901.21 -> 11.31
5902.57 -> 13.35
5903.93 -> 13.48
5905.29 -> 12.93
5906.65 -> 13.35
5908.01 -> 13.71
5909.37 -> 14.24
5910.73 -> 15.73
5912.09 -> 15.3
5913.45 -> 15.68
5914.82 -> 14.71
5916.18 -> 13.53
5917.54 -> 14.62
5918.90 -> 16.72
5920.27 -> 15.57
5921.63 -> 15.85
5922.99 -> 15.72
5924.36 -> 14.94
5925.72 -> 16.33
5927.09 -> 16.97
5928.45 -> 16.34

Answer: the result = 13.48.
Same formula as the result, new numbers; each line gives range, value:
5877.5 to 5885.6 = 14.44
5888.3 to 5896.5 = 7.799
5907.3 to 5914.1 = 15.73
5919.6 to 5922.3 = 15.85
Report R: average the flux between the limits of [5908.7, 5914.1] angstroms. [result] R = 15.2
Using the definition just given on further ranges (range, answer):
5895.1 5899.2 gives 6.14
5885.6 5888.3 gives 11.1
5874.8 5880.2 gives 15.2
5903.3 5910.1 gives 13.6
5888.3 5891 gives 6.87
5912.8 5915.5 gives 15.1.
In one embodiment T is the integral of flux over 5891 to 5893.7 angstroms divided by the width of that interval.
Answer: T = 5.64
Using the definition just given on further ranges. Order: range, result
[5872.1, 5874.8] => 16.3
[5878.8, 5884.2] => 13.1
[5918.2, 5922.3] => 16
